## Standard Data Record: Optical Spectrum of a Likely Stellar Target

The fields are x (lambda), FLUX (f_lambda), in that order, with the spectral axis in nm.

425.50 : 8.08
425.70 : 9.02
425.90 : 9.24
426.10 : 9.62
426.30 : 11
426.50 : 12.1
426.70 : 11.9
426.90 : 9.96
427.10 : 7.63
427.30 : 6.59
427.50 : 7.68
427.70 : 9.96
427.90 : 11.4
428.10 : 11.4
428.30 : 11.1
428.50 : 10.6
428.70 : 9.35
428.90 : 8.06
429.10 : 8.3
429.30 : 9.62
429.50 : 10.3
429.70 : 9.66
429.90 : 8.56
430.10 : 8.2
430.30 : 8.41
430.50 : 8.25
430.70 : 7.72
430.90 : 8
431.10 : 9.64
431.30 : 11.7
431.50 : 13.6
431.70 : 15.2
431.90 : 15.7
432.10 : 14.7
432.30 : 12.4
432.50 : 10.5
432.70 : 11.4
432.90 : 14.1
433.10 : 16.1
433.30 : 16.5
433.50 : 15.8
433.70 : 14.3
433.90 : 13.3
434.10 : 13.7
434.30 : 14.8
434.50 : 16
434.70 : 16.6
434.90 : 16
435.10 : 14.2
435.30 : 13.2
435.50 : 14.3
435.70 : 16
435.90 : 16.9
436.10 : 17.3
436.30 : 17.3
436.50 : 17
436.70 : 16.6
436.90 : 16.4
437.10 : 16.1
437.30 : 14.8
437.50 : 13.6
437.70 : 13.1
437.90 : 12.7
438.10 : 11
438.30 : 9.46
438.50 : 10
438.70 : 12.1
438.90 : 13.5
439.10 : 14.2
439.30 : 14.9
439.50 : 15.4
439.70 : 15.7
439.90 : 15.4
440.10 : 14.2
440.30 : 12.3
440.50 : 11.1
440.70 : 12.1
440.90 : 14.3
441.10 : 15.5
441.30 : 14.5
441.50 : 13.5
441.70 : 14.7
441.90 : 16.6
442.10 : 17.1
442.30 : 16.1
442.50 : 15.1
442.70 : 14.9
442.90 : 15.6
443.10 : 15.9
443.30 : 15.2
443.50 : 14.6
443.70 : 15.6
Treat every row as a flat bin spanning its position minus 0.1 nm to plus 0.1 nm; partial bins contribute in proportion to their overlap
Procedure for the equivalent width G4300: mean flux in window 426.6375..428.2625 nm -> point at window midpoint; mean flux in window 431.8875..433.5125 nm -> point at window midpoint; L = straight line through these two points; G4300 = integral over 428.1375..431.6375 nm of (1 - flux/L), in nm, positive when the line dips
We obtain 0.60 nm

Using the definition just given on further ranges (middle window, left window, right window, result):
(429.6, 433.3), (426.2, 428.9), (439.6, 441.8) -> -0.08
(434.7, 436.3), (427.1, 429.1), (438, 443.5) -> -0.45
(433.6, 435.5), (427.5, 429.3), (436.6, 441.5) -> -0.40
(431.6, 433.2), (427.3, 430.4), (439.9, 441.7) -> -0.47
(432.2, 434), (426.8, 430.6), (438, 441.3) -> -0.49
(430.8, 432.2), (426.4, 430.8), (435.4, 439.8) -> -0.20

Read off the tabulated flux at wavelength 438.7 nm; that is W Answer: 12.1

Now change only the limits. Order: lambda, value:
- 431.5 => 13.6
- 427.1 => 7.63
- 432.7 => 11.4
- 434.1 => 13.7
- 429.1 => 8.3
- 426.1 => 9.62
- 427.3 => 6.59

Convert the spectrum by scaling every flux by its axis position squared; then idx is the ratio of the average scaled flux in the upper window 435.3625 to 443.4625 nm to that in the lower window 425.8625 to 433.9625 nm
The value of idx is 1.4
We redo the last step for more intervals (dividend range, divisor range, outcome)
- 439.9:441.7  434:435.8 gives 0.93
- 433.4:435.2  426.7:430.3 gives 1.64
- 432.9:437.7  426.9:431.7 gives 1.67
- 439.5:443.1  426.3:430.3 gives 1.62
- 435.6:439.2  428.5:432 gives 1.47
